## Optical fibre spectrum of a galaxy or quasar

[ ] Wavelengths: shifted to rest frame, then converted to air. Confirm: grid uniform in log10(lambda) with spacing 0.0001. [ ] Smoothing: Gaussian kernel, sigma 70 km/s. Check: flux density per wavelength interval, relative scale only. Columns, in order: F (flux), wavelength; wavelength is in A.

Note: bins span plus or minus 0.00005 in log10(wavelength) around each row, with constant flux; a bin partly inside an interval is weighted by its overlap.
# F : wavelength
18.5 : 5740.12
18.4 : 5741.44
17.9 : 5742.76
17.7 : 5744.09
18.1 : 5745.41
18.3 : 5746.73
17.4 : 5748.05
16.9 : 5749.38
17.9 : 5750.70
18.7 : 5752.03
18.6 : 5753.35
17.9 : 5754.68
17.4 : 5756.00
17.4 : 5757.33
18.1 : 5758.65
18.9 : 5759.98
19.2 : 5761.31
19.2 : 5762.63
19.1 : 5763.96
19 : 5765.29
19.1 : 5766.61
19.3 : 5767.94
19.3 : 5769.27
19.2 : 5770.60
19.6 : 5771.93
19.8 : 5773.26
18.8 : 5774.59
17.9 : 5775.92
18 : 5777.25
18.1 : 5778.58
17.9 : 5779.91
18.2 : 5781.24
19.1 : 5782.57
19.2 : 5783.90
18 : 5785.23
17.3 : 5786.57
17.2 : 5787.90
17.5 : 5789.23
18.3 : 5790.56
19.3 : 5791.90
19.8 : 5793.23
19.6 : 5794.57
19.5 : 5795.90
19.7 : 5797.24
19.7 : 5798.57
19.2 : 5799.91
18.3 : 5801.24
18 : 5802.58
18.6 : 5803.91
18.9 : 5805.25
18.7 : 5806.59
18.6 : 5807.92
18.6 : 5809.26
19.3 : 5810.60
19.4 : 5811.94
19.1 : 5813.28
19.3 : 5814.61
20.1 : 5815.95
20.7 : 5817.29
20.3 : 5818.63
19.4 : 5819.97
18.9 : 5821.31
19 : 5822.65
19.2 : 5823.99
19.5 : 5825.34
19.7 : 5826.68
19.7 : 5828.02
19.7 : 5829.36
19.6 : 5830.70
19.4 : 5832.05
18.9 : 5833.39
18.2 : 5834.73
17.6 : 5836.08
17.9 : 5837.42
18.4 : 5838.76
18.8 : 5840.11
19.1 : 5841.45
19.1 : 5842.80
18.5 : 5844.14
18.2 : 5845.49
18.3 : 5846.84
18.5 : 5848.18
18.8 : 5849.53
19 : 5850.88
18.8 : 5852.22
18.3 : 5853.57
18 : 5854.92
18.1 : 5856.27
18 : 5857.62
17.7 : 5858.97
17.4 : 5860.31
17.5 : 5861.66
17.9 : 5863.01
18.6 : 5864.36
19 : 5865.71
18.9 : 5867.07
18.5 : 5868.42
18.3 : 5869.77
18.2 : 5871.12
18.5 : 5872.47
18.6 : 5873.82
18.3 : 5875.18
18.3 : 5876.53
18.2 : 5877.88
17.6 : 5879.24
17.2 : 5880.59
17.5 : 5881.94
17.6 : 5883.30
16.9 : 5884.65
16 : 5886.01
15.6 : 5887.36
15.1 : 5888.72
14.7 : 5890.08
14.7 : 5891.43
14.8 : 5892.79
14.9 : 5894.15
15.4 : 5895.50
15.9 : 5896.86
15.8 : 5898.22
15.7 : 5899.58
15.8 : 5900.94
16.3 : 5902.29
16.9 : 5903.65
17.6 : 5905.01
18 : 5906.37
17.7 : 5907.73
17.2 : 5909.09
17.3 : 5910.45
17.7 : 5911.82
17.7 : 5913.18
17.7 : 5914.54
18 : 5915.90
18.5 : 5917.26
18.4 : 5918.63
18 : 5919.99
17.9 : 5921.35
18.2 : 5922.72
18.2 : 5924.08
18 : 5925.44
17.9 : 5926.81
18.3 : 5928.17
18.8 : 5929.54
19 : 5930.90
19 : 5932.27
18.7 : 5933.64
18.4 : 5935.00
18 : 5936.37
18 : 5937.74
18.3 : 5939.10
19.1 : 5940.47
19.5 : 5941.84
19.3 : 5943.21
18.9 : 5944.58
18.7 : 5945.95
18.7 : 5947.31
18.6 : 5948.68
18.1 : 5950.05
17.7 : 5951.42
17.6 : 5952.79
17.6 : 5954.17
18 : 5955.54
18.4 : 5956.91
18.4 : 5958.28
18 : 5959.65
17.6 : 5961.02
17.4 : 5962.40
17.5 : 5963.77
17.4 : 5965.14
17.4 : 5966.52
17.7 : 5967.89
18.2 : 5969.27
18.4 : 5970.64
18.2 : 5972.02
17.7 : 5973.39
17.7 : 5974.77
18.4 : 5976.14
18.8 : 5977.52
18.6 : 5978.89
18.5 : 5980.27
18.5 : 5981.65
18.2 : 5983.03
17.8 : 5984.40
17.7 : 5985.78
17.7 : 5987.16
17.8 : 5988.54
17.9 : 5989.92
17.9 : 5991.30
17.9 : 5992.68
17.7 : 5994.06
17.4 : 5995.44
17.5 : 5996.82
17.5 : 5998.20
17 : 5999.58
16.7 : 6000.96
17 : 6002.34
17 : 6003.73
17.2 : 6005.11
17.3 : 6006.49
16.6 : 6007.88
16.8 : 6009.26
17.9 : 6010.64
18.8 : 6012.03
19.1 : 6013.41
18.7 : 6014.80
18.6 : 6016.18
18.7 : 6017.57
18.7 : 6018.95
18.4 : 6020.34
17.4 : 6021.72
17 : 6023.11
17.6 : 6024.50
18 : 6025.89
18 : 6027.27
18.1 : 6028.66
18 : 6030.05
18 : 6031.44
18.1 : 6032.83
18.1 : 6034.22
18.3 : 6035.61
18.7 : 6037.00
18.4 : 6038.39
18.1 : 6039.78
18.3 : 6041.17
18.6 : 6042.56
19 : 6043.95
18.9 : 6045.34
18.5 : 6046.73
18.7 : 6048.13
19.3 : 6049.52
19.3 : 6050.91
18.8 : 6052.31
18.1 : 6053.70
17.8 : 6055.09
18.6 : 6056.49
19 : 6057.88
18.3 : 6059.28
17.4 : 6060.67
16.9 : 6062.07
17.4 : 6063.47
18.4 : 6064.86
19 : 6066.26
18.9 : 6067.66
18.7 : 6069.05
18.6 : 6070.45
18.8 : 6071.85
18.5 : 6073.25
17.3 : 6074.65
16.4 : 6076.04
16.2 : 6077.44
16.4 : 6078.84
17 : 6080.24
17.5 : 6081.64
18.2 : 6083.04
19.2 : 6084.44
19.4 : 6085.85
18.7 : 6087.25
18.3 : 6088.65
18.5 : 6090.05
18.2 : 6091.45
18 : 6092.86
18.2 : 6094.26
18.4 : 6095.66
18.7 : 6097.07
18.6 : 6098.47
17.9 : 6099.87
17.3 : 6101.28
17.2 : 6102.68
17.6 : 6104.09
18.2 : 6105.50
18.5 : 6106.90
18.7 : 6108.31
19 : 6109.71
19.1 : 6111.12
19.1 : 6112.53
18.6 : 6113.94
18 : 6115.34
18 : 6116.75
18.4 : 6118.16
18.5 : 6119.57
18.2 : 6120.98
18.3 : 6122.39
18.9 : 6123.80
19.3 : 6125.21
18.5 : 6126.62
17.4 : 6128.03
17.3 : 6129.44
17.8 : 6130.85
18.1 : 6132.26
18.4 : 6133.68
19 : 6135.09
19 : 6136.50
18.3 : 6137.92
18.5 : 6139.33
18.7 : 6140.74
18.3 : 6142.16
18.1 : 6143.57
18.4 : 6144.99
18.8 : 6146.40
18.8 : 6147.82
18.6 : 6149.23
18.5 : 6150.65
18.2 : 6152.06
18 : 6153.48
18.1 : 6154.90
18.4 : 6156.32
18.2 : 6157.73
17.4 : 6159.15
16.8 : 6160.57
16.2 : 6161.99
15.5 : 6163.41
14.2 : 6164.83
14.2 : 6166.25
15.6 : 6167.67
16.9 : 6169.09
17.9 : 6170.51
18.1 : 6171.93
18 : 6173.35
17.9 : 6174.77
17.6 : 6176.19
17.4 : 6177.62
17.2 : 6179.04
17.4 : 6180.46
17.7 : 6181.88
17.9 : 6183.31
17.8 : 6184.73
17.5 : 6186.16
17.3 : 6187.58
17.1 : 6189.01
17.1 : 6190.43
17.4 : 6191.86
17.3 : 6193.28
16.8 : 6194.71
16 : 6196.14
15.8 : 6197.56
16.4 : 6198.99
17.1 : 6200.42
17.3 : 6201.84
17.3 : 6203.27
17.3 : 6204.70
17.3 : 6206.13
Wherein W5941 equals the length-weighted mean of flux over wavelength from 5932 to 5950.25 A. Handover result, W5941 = 18.7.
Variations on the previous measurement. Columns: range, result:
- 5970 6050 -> 18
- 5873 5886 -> 17.7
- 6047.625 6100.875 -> 18.2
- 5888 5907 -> 15.8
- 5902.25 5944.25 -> 18.1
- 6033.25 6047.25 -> 18.5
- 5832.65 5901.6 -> 17.6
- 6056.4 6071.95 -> 18.3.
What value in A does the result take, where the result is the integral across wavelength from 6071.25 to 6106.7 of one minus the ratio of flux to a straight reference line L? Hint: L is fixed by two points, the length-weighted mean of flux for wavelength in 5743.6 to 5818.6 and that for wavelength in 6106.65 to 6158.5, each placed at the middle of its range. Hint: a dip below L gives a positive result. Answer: 1.0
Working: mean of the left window 18.7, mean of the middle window 18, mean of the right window 18.4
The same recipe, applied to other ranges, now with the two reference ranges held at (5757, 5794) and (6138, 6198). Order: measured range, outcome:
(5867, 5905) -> 3.19 A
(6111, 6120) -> -0.46 A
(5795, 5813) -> -0.40 A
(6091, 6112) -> -0.72 A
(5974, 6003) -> 0.28 A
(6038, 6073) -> -1.36 A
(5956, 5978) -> 0.14 A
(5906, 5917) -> 0.33 A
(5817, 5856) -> -0.97 A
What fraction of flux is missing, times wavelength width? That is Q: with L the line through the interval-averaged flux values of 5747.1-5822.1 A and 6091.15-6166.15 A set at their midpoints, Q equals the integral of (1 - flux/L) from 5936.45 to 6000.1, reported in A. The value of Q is 1.2 A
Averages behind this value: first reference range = 18.8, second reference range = 18.1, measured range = 18.1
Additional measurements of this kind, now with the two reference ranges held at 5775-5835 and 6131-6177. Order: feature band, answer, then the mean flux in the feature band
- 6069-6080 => 0.29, 17.5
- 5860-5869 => 0.22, 18.3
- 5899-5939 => 1.53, 17.8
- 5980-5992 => 0.21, 18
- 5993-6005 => 0.67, 17.2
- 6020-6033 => 0.23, 17.8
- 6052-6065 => 0.01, 18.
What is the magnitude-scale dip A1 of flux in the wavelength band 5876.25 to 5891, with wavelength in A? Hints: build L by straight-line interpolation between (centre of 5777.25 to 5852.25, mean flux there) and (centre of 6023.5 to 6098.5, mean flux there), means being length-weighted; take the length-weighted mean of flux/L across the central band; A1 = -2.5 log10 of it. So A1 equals 0.12 mag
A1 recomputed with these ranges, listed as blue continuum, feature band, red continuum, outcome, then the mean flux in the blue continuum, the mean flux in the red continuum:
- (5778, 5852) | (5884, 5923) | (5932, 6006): 0.10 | 18.9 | 18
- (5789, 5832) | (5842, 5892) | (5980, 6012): 0.06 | 19.2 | 17.6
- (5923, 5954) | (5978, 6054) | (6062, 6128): 0.02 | 18.5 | 18.2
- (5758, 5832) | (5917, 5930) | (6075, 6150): 0.03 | 19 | 18.2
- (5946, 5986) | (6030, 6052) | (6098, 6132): -0.02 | 18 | 18.3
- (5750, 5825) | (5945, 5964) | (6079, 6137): 0.03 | 18.8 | 18.3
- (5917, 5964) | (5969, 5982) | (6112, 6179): 0.00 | 18.3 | 17.9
